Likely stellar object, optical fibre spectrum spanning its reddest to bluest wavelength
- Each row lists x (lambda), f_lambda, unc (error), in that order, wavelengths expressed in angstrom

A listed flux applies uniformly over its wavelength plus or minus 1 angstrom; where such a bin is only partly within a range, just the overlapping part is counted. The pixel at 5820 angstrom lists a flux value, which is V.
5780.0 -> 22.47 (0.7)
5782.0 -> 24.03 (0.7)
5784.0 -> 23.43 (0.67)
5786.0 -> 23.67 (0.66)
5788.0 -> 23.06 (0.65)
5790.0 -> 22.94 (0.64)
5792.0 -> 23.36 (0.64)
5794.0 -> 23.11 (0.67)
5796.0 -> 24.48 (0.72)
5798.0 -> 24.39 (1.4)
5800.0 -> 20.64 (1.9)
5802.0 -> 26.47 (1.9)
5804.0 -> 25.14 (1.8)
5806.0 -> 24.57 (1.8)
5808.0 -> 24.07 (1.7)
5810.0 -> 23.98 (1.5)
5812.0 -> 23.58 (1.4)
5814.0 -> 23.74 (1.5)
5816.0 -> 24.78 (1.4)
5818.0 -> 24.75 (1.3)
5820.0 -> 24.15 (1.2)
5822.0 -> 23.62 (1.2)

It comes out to 24.15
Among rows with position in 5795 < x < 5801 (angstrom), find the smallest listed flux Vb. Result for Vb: 20.64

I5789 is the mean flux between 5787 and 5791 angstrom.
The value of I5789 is 23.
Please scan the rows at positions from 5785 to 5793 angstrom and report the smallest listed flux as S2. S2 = 22.94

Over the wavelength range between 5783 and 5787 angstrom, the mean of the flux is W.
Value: 23.6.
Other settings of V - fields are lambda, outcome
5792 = 23.36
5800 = 20.64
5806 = 24.57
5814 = 23.74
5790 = 22.94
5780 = 22.47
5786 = 23.67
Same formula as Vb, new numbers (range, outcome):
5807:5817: 23.58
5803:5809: 24.07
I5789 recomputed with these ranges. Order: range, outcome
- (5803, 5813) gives 24.3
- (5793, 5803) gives 23.8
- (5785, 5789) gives 23.4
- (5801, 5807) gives 25.4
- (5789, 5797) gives 23.5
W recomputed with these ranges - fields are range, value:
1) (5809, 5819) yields 24.2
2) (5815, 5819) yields 24.8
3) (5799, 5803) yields 23.6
